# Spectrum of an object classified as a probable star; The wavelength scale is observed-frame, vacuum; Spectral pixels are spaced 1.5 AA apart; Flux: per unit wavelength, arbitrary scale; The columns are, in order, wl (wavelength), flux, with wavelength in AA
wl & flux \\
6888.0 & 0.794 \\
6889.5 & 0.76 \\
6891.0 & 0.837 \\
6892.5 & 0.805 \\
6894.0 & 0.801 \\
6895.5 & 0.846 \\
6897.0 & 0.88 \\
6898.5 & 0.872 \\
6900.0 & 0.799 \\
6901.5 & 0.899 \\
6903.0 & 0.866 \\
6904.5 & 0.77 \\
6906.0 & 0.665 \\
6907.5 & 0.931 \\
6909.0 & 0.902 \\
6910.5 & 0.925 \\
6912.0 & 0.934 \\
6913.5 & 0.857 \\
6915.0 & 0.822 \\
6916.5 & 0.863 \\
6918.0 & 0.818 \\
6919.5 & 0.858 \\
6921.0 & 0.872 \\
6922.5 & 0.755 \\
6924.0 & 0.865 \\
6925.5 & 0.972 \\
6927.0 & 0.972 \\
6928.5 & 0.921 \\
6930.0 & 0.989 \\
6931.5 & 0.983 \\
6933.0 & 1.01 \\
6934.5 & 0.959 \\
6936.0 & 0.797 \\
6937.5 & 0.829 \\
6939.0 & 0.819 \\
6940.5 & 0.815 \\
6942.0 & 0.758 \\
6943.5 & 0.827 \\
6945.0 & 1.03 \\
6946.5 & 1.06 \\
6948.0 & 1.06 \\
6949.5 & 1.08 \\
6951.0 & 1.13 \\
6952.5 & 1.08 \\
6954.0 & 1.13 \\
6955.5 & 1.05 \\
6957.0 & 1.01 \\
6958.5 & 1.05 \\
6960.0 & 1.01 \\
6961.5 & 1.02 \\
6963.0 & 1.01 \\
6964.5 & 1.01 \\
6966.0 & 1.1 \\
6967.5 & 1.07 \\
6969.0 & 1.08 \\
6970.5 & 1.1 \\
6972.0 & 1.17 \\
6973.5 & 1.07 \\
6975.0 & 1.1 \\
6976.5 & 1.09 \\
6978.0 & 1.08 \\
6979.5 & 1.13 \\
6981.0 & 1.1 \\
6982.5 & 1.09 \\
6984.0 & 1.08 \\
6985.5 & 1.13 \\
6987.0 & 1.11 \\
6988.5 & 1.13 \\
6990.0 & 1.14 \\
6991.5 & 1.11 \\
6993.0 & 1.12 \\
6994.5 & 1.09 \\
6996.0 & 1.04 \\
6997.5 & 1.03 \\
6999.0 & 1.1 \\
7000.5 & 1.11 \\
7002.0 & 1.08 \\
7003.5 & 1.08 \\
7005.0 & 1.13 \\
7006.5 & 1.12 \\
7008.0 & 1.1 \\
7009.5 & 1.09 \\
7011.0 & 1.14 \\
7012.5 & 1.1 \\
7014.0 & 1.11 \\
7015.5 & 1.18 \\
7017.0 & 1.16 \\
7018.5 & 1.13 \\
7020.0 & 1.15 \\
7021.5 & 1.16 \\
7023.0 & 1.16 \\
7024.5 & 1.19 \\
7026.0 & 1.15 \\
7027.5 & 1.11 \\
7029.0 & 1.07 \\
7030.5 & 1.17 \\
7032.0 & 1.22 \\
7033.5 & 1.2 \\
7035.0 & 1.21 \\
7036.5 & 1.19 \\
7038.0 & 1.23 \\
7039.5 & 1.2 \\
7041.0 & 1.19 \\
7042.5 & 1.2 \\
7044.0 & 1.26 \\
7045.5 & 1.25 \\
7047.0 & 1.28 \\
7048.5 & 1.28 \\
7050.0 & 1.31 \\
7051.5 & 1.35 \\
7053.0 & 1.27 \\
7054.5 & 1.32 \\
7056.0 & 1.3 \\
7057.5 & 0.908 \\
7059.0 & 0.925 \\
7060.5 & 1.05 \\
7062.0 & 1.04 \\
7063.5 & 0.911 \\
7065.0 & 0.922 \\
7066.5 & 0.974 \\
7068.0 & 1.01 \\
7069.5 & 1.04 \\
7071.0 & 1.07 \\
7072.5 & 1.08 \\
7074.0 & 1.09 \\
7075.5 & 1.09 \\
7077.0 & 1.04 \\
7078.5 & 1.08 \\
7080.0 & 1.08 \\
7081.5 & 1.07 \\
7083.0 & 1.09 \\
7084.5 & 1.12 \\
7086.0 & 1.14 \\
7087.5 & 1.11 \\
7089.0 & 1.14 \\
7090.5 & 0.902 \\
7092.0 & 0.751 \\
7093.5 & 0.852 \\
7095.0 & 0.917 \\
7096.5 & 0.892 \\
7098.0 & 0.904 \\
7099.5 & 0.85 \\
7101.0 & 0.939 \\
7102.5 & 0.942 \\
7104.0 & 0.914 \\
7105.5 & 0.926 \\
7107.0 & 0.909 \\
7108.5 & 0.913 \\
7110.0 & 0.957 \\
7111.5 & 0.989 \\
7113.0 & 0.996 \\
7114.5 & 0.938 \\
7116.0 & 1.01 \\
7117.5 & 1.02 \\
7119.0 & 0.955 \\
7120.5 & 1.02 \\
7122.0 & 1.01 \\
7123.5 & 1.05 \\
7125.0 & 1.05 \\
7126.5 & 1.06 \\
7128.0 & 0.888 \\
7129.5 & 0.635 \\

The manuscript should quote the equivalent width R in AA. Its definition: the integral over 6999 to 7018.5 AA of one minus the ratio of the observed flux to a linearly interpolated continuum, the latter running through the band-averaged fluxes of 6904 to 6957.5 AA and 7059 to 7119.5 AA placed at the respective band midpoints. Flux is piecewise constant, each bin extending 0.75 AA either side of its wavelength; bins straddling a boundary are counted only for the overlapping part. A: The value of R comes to -3.3 AA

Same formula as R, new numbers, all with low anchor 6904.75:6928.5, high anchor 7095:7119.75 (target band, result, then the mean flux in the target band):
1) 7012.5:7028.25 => -4.2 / 1.15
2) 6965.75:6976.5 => -2.5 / 1.1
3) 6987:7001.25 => -3.2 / 1.1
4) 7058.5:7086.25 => -3.5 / 1.04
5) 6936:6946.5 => 0.2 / 0.858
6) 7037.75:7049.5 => -4.1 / 1.24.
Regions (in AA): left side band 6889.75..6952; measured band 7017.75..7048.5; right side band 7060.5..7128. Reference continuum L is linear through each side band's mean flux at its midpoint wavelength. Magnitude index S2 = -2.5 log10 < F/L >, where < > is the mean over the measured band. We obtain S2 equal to -0.23 mag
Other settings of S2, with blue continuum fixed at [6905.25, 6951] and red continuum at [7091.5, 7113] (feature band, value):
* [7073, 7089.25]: -0.202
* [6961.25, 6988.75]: -0.202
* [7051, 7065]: -0.214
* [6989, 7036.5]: -0.239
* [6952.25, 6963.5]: -0.157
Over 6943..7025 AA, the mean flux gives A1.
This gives 1.09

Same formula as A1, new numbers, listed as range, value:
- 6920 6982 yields 0.999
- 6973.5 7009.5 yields 1.1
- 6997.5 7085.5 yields 1.13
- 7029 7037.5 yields 1.19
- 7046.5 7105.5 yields 1.05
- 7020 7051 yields 1.2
